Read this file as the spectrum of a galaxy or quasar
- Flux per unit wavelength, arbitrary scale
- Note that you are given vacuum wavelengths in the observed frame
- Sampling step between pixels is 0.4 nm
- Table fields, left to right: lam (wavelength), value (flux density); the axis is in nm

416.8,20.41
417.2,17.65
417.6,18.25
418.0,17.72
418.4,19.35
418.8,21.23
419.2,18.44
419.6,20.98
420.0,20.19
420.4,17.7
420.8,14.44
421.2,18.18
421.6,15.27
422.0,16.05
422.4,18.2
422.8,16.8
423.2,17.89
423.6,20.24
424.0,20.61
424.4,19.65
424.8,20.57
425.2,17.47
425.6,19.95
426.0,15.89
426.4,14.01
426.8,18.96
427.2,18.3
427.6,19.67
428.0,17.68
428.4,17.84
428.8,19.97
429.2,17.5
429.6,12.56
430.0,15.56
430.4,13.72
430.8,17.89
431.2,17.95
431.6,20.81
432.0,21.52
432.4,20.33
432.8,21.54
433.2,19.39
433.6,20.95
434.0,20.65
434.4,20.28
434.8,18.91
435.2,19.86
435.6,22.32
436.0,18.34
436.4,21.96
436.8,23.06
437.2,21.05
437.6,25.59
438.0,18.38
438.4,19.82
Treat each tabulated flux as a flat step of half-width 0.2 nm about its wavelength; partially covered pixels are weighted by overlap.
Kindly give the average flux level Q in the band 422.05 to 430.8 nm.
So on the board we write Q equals 17.7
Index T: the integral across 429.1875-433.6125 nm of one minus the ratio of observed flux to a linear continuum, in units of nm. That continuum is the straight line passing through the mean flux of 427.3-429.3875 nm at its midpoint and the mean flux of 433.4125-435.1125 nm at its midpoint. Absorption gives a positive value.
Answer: 0.27 nm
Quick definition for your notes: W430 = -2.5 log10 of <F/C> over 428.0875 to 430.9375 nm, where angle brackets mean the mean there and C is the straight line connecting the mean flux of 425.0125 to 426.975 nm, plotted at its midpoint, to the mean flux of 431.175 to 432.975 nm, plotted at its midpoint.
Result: 0.17 mag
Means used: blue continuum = 17.2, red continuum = 20.7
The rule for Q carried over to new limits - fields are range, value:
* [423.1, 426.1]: 19.2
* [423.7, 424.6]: 20.1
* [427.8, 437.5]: 19.3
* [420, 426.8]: 17.8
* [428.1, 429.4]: 18.4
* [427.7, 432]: 17.4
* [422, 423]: 17.2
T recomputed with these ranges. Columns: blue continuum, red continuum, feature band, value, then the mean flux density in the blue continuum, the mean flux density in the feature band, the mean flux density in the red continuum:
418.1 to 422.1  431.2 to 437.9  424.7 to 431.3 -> 0.79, 18.2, 17.3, 20.9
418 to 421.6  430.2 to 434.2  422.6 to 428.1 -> 0.16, 18.6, 18.4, 19.5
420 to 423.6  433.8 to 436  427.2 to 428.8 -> 0.00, 17.2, 18.6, 20.2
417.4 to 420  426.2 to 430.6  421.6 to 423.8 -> 0.09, 19.4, 17.6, 16.9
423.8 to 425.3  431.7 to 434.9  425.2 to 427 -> 0.24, 19.7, 17.2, 20.5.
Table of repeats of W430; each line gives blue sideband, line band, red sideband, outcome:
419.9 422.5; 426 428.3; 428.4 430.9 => -0.070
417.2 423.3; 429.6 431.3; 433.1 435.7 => 0.242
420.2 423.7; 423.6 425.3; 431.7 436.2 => -0.115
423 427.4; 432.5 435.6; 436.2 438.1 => 0.045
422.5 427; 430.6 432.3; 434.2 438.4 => 0.015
